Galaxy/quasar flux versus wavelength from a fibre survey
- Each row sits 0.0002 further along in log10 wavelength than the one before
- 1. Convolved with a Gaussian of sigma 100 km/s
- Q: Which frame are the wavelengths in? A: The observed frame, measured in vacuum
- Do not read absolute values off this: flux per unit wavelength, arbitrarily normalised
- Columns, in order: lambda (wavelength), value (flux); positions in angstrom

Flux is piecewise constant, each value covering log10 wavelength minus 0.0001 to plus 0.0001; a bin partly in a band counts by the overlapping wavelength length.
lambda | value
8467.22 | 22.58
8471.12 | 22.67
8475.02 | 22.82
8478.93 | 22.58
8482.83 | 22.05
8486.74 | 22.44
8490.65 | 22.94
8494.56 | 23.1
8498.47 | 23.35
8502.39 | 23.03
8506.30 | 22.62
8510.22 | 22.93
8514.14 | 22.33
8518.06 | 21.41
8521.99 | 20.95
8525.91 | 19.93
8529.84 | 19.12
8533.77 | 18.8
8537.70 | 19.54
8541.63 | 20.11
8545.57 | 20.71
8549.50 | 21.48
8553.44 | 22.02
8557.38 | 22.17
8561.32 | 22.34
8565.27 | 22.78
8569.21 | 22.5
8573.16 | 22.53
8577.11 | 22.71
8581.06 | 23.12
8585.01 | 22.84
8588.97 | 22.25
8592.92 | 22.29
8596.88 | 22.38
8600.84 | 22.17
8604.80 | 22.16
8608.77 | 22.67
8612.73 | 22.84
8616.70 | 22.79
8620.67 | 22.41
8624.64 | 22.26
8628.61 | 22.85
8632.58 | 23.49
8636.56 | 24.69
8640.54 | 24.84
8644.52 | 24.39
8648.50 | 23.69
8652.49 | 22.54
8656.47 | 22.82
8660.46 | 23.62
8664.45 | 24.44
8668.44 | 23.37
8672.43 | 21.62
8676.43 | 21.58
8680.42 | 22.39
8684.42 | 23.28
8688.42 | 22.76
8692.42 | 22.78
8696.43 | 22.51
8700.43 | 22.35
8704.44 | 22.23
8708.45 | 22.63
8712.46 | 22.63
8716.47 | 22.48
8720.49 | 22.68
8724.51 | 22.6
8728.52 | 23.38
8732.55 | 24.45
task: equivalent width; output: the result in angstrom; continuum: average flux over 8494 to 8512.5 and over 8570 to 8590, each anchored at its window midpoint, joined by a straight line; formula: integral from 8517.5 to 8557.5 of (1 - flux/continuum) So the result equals 4.2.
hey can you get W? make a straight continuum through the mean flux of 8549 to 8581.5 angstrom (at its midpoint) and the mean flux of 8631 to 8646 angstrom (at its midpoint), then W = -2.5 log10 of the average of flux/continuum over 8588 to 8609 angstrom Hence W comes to 0.05 mag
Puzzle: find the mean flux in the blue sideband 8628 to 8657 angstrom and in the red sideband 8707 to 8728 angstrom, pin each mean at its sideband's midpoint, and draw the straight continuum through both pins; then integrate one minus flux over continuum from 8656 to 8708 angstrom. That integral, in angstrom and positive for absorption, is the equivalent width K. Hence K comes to 1.0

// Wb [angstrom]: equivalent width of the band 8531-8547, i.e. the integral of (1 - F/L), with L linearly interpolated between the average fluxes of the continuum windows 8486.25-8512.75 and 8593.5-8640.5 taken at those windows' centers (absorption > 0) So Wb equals 2.22 angstrom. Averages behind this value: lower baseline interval 22.9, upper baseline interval 22.9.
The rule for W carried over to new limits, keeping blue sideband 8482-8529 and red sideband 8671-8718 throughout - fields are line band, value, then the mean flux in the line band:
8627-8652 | -0.07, 23.9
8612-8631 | -0.01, 22.6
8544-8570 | 0.01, 22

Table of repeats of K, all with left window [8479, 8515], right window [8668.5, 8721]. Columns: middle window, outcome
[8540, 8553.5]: 1.0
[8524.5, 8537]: 1.9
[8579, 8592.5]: 0.0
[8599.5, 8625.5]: 0.1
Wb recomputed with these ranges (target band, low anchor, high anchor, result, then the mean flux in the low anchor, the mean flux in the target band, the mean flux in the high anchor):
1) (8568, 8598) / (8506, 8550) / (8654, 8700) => -1.51 angstrom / 20.7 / 22.6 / 22.8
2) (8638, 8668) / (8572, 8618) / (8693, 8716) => -1.65 angstrom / 22.6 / 23.8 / 22.5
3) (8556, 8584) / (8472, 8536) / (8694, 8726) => -0.65 angstrom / 21.9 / 22.6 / 22.5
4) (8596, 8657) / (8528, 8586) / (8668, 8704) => -2.92 angstrom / 21.5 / 23.1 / 22.5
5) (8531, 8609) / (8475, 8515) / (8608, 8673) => 4.08 angstrom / 22.8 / 21.8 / 23.3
